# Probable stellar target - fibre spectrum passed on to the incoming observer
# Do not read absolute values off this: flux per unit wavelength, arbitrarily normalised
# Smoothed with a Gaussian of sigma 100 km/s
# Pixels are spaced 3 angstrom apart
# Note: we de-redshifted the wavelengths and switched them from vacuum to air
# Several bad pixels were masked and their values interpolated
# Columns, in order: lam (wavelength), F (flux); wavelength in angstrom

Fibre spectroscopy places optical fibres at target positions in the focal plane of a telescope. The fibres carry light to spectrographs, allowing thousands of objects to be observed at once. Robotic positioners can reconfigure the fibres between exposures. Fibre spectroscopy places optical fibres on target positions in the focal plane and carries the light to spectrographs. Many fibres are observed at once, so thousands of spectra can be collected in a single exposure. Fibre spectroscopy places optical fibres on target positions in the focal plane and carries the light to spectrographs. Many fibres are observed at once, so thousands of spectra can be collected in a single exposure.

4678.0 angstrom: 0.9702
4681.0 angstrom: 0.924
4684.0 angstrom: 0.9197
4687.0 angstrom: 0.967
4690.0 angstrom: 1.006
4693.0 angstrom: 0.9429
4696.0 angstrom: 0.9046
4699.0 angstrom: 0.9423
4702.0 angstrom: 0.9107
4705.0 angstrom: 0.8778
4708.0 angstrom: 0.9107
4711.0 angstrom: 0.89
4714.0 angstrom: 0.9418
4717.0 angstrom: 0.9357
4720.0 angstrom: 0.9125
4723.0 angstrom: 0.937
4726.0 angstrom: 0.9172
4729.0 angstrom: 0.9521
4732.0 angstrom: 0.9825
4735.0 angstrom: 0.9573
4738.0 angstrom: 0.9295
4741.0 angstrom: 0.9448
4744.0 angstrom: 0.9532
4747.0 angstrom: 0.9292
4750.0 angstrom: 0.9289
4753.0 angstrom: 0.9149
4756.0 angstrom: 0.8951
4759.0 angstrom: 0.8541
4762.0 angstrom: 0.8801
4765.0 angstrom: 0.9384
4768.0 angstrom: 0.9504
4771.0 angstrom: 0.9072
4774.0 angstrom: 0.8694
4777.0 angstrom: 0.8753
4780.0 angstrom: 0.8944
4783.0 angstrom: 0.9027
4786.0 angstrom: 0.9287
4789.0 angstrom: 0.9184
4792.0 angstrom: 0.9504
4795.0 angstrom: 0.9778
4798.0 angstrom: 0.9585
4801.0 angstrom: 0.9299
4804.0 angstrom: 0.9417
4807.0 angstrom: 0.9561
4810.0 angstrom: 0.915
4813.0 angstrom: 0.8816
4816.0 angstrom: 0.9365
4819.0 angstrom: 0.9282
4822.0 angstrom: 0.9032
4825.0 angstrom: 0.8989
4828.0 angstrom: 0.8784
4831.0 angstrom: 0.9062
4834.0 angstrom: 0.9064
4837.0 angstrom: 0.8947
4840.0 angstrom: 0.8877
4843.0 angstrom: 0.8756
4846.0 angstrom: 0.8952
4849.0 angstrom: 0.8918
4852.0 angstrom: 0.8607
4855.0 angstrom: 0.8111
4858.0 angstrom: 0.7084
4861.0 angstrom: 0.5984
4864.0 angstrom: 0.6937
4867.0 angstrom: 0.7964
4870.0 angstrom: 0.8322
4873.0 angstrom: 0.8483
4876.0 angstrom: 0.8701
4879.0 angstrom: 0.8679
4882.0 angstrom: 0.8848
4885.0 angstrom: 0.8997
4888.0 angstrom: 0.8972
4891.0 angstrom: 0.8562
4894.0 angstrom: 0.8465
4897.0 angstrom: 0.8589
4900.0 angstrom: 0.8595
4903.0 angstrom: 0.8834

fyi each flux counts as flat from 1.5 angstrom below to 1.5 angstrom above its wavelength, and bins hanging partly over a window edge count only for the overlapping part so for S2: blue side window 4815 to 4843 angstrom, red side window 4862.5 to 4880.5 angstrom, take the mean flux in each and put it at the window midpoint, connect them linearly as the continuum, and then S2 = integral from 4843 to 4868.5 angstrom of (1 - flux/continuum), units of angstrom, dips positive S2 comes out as 1.9 angstrom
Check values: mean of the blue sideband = 0.902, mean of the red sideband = 0.818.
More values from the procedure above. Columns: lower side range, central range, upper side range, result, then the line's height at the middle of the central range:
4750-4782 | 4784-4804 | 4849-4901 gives -1.4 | 0.88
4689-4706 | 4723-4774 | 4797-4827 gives 0.1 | 0.927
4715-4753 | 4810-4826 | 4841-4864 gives -1.3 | 0.841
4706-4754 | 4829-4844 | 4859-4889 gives -0.8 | 0.846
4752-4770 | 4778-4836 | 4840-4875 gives -4.3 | 0.858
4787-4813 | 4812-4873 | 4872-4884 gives 3.6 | 0.902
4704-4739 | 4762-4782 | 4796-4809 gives 0.8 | 0.94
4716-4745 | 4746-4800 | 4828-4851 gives 0.4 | 0.923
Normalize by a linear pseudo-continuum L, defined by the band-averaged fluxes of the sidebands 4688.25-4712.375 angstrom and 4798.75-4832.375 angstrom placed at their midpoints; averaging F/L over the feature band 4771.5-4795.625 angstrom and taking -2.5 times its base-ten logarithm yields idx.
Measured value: 0.01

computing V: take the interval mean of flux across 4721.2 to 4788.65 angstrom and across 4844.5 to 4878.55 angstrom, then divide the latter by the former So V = 0.9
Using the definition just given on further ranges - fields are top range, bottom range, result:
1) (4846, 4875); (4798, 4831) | 0.86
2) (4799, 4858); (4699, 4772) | 0.97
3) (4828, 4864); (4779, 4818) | 0.90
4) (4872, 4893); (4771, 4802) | 0.95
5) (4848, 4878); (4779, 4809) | 0.84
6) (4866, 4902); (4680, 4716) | 0.93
